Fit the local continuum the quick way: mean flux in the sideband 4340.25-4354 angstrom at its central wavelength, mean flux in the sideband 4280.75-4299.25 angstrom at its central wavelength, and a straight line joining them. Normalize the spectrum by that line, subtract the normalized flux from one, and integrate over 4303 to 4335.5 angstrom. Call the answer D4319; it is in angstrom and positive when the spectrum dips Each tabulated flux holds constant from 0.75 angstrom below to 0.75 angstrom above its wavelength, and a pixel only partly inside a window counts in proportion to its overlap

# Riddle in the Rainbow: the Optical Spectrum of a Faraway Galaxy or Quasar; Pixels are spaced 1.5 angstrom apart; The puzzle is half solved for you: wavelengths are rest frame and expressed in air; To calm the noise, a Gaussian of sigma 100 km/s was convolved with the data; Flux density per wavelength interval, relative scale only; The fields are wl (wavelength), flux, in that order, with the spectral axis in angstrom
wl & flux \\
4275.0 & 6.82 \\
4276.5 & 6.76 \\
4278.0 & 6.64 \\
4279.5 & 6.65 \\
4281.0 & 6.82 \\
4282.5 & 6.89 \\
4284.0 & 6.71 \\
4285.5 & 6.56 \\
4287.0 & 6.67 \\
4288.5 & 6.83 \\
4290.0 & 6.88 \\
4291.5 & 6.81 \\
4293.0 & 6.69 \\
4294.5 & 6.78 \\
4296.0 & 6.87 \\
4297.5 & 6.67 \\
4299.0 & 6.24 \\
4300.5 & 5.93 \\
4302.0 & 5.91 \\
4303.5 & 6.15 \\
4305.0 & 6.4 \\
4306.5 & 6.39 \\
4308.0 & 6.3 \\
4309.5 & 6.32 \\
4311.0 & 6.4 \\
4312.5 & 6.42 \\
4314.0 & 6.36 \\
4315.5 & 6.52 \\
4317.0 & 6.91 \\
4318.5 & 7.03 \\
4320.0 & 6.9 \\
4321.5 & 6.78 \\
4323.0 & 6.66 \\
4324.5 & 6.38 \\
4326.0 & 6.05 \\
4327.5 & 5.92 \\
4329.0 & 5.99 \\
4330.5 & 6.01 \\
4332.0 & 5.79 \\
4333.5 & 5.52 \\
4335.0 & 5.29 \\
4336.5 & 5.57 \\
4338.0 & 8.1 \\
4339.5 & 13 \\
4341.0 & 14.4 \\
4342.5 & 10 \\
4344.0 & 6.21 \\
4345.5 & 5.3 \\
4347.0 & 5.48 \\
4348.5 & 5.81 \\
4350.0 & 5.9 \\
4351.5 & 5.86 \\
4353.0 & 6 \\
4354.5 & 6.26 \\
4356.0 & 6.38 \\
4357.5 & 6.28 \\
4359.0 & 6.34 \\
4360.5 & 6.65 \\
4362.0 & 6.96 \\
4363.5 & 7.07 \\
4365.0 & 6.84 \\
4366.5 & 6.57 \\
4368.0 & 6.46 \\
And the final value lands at 3.1 angstrom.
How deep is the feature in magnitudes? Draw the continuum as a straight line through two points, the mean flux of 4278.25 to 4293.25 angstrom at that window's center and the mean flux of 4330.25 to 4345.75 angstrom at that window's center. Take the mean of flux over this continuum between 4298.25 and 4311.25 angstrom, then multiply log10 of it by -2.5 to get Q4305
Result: 0.15 mag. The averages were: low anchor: 6.75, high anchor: 7.88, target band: 6.22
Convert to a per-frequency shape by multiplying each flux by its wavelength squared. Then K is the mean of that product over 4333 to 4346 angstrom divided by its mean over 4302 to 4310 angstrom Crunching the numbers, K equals 1.3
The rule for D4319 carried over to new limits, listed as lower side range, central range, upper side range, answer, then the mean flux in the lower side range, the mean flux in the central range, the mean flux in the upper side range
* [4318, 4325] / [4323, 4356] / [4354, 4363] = -1.25 angstrom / 6.75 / 6.88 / 6.5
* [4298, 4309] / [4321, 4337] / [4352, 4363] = 0.79 angstrom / 6.2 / 5.99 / 6.41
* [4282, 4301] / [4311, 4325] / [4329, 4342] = 1.41 angstrom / 6.66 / 6.65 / 7.89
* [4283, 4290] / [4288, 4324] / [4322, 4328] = -0.25 angstrom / 6.72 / 6.54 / 6.29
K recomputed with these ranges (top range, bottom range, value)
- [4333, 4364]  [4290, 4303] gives 1.11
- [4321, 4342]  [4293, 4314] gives 1.16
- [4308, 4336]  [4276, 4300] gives 0.95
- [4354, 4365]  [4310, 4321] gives 1.01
